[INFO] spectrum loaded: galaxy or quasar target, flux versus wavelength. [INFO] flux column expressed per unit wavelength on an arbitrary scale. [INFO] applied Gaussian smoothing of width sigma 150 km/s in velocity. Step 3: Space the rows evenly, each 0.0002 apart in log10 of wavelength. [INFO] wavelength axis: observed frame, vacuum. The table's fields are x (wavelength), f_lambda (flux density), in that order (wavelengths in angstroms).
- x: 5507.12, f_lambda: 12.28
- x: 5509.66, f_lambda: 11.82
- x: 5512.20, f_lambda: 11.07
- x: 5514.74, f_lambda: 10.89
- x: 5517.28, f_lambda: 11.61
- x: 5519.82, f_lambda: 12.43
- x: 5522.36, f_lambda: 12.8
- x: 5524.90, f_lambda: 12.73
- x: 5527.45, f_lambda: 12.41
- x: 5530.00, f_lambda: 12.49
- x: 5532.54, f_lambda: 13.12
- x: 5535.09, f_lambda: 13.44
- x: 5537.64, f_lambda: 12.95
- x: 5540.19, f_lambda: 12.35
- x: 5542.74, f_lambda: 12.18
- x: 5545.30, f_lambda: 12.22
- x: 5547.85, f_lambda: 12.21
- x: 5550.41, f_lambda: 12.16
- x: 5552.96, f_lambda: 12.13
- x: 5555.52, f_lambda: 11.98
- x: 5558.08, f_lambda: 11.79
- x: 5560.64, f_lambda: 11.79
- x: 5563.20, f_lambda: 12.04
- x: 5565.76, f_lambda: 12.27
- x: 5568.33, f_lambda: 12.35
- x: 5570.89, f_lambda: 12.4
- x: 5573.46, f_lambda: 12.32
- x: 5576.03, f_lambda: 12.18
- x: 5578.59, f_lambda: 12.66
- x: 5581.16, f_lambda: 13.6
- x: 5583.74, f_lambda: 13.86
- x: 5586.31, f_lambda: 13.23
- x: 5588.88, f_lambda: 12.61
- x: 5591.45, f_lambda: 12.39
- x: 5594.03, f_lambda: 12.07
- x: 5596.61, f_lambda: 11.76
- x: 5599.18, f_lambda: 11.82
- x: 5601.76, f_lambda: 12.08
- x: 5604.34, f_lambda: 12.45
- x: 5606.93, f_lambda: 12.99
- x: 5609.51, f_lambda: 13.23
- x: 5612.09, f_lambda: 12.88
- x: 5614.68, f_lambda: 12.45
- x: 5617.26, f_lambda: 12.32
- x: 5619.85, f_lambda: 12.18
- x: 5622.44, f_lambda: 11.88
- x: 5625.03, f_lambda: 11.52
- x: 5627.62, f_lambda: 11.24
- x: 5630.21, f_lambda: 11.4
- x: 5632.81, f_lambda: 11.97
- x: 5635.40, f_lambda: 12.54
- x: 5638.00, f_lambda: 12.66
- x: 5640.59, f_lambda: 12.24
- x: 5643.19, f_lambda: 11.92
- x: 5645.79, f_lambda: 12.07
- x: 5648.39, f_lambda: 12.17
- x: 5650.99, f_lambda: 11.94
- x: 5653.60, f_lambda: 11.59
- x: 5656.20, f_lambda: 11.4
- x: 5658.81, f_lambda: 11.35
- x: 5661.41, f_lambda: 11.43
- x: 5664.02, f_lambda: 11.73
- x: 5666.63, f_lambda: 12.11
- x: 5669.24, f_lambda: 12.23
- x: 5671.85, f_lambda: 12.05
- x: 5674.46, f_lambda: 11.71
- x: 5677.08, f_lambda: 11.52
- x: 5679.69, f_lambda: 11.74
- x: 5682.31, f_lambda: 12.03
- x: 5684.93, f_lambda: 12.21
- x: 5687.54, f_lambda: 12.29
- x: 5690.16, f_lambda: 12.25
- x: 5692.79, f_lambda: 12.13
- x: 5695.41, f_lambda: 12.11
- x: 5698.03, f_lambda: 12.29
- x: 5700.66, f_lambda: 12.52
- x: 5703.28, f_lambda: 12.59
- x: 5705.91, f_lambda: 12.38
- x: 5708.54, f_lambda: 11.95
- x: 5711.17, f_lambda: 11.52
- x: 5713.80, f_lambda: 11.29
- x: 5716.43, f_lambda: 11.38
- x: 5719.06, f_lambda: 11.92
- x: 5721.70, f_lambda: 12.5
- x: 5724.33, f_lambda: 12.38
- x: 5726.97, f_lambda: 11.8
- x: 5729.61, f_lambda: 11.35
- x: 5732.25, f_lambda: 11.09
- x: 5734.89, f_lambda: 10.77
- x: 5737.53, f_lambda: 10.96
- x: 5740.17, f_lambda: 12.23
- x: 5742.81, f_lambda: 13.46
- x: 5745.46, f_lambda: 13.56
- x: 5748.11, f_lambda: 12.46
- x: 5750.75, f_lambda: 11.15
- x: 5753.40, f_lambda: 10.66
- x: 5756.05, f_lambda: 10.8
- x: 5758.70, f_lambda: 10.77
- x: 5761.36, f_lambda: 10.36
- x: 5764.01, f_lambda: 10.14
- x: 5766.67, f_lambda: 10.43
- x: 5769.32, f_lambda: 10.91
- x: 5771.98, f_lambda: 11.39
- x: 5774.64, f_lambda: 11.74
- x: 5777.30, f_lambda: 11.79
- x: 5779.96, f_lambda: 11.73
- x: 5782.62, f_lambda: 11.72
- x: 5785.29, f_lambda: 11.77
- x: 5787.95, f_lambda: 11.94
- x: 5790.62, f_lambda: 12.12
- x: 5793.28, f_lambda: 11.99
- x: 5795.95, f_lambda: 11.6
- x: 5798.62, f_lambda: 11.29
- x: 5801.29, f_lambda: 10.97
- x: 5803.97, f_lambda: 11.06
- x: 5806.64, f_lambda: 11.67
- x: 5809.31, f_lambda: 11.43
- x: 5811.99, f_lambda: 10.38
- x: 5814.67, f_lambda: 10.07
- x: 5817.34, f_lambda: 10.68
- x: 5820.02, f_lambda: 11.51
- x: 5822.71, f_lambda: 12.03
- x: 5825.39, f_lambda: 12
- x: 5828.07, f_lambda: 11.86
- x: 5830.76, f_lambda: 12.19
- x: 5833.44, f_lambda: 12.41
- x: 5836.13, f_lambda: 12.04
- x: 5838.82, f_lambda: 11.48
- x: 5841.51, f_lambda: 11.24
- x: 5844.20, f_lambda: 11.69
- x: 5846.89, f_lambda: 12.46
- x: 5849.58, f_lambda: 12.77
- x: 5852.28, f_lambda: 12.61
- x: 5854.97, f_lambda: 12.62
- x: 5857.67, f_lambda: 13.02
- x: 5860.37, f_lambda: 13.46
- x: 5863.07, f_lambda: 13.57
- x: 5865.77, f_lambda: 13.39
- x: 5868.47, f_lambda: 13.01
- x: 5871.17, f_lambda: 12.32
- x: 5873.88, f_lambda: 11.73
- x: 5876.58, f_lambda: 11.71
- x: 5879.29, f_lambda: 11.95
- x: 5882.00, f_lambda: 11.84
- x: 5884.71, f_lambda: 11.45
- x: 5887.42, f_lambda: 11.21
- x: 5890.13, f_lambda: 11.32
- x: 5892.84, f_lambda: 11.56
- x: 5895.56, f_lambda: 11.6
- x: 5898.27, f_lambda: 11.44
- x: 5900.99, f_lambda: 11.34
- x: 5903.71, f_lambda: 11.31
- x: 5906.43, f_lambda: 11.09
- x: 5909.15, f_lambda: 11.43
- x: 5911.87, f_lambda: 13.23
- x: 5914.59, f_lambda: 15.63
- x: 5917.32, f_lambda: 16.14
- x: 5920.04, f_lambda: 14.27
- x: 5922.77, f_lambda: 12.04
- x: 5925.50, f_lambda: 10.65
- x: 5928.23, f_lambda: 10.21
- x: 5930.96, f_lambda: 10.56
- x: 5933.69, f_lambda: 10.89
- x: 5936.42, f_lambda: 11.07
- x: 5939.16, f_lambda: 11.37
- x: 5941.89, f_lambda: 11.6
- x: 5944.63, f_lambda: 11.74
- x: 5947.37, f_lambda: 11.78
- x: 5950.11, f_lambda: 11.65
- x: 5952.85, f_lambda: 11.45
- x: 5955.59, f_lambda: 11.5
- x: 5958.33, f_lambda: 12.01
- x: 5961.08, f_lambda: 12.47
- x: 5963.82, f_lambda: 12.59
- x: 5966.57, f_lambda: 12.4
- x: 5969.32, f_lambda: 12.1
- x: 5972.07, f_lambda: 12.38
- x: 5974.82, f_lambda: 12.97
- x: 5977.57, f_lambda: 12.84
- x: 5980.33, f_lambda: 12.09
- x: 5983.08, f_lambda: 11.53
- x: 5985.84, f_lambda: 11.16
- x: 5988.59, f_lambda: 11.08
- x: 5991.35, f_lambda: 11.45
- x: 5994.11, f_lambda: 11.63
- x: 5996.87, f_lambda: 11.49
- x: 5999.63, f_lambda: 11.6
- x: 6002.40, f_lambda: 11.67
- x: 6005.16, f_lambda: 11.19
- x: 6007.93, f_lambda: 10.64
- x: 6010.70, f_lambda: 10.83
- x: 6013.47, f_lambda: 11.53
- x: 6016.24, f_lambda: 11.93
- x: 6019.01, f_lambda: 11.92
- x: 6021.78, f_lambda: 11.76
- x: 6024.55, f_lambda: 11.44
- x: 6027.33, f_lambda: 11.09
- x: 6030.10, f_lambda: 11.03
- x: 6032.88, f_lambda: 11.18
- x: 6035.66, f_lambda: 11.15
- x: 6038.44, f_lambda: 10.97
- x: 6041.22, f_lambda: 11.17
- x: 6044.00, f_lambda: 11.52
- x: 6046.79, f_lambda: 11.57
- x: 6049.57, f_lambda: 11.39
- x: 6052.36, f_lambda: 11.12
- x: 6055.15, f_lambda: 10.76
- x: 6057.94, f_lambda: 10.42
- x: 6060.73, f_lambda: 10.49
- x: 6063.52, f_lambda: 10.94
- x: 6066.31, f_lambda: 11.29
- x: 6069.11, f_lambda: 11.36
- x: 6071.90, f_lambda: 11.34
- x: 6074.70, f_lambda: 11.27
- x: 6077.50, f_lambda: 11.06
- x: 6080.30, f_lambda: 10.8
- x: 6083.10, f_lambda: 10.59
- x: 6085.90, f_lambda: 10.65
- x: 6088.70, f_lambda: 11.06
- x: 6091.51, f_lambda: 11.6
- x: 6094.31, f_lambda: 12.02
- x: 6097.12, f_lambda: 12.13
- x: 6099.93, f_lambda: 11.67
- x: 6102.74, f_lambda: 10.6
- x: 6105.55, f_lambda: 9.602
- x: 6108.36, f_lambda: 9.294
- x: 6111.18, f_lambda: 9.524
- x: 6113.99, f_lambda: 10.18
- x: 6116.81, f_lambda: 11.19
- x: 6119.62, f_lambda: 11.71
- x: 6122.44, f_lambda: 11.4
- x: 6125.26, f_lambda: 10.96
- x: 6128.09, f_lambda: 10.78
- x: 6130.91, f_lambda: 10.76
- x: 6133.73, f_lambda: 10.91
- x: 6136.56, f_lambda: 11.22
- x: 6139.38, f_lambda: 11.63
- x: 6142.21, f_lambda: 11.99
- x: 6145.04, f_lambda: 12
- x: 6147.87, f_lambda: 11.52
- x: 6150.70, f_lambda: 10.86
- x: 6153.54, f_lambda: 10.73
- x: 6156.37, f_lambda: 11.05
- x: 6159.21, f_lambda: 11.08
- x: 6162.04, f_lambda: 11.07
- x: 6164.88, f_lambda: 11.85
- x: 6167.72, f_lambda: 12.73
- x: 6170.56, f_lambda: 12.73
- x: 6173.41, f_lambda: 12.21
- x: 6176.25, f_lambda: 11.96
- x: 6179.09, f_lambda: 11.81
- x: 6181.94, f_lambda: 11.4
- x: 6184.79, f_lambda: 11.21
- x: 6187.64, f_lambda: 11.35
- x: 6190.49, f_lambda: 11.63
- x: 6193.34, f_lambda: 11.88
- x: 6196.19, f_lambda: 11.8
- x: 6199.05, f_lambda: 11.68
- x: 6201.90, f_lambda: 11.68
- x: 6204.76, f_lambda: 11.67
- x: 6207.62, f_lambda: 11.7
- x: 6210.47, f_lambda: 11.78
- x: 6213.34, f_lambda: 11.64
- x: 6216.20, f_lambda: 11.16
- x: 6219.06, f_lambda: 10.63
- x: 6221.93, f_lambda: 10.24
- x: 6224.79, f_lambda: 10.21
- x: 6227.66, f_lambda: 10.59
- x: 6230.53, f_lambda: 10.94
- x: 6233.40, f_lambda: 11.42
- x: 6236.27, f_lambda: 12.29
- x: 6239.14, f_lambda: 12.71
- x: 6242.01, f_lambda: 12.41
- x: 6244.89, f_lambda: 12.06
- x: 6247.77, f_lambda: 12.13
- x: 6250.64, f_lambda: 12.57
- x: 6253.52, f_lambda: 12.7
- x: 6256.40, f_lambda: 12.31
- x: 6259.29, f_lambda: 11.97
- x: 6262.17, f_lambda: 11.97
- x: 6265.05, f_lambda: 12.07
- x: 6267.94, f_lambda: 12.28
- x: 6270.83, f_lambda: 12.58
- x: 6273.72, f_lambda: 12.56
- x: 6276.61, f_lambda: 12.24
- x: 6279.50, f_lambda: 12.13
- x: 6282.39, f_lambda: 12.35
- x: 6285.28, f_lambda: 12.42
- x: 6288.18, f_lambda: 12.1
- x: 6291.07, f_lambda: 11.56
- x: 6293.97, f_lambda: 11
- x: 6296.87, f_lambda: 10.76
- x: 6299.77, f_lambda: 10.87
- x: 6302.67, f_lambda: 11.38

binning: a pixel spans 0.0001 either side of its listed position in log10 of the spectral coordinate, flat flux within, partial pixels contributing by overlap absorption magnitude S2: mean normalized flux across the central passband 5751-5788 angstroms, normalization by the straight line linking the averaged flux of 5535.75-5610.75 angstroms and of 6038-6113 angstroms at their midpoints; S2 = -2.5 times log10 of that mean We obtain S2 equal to 0.07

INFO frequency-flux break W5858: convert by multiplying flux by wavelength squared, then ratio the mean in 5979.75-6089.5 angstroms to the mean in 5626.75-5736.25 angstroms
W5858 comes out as 1.06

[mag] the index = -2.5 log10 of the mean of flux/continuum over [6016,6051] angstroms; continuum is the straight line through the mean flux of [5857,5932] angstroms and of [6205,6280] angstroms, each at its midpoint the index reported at 0.06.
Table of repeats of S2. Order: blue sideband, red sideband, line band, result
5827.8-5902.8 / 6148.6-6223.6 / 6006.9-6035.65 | 0.05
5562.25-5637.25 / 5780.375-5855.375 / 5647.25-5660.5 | 0.05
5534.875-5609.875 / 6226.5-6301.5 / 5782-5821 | 0.09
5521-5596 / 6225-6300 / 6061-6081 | 0.09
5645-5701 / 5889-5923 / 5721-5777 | 0.06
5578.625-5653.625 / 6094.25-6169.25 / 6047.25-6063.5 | 0.04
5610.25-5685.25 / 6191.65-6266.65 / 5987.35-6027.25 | 0.03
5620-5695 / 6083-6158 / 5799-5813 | 0.05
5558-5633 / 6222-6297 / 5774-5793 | 0.03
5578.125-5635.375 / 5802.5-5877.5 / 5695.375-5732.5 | 0.02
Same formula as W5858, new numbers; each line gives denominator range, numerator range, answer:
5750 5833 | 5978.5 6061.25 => 1.08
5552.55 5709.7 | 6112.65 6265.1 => 1.15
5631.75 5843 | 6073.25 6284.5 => 1.14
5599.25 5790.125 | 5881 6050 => 1.09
